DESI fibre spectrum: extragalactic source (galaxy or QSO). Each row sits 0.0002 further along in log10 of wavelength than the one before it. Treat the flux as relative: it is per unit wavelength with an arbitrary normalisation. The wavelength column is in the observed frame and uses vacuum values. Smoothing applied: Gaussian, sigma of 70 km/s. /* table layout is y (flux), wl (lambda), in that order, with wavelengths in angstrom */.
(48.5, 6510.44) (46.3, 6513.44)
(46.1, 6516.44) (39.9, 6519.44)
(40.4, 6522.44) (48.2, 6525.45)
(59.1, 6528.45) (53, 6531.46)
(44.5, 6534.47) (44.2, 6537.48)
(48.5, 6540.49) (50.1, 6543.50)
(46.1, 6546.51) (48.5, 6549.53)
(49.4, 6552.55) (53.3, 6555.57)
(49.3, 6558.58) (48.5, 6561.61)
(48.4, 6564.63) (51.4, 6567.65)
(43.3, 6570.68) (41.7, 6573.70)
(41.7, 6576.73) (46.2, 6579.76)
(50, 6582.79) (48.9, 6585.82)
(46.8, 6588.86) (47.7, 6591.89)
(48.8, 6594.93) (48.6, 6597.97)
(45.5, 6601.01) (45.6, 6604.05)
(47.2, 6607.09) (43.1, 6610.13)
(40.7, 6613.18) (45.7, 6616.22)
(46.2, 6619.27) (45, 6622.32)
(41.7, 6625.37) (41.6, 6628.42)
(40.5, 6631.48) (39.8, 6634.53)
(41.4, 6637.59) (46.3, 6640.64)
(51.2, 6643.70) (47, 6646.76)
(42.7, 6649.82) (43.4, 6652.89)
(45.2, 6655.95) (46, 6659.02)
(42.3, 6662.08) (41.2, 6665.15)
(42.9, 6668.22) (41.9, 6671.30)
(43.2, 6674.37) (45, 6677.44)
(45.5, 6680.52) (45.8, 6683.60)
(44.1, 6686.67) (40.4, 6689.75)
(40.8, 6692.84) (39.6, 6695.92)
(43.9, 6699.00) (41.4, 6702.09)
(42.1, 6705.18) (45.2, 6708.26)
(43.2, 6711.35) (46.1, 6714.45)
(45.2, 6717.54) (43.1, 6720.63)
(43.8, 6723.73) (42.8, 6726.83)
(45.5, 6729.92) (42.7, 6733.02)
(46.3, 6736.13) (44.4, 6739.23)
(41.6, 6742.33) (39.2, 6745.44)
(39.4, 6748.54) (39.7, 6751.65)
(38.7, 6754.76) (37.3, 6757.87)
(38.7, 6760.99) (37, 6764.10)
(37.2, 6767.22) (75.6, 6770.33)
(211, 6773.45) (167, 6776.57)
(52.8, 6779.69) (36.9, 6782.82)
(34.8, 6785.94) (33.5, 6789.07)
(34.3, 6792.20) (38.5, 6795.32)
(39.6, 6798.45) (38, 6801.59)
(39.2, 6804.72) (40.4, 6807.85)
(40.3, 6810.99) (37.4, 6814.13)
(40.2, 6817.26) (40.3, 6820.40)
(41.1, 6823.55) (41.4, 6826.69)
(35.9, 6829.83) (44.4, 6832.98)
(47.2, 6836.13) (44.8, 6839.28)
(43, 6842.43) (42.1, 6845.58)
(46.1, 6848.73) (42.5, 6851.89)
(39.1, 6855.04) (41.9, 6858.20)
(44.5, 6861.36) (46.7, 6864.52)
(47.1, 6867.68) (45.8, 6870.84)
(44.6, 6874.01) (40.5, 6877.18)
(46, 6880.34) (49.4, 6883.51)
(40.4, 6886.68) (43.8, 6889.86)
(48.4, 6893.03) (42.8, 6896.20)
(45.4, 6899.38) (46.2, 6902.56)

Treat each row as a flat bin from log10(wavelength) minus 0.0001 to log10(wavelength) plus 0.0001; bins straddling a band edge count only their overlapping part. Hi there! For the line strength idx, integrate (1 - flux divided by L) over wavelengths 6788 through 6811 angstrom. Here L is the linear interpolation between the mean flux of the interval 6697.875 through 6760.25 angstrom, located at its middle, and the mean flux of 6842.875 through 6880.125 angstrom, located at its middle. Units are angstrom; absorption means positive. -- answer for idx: 2.8 angstrom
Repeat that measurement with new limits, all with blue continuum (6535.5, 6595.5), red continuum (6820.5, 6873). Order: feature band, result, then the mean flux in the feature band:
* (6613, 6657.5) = 2.4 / 44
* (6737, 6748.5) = 0.8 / 41.7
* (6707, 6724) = 0.3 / 44.5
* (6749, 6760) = 1.5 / 38.6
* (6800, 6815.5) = 1.7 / 39.1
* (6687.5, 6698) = 1.1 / 40.7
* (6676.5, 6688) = 0.2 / 45.1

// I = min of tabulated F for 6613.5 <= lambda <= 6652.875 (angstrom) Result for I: 39.8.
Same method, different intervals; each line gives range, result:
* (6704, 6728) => 42.1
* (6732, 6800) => 33.5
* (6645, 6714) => 39.6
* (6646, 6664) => 42.3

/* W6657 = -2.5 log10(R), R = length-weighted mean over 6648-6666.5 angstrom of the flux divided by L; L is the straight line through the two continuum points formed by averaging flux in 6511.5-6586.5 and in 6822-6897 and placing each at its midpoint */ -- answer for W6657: 0.06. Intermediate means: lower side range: 47.5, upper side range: 43.7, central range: 43.5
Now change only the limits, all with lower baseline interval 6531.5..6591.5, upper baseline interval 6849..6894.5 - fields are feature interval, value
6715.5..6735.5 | 0.045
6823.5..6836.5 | 0.080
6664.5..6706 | 0.087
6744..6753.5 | 0.159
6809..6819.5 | 0.143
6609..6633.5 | 0.096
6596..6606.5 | 0.010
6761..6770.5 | 0.026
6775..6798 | -0.231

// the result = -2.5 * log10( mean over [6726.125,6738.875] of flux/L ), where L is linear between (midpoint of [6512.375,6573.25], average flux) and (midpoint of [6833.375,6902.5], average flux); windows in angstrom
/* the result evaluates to 0.03 mag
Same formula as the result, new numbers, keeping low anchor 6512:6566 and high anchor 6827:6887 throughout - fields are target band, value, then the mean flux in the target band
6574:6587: 0.03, 46.2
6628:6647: 0.07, 43.9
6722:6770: 0.09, 41.8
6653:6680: 0.07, 43.5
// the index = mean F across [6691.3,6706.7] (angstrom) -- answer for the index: 41.6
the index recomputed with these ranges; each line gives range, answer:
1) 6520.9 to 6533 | 50.1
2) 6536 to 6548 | 47.3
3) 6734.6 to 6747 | 42.9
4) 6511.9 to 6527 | 44.3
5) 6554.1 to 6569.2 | 50.2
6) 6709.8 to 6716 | 44.6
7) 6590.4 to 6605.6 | 47.2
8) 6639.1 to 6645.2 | 48.8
